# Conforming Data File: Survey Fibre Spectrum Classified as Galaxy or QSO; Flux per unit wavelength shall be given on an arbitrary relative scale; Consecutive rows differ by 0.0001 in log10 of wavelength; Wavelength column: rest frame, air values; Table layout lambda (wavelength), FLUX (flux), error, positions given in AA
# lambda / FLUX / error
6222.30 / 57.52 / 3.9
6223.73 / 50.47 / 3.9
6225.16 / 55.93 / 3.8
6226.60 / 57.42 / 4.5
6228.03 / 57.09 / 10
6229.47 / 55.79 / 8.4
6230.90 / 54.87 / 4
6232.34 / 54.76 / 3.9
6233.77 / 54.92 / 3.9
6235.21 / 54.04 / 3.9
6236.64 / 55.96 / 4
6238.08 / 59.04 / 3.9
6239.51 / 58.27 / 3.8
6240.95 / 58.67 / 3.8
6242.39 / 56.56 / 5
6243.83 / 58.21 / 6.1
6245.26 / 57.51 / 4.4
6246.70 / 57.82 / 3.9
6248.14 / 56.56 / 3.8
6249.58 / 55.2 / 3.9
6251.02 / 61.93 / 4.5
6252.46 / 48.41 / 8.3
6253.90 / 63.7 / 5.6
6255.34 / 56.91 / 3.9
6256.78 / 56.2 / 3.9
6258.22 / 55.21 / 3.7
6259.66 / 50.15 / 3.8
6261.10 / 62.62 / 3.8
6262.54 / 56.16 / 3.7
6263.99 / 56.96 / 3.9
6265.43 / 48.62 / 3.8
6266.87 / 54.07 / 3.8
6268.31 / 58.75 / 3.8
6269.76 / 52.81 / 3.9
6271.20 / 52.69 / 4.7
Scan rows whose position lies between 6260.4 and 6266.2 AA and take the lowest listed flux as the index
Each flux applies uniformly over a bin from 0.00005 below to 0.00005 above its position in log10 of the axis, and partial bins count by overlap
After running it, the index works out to 48.62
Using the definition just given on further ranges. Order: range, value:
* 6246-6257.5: 48.41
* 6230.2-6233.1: 54.76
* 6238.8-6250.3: 55.2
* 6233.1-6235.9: 54.04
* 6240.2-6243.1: 56.56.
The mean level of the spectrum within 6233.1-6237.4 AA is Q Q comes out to 55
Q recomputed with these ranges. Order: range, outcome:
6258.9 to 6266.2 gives 54.9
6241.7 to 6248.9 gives 57.3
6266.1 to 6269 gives 56.4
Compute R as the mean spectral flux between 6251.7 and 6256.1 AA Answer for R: 56.4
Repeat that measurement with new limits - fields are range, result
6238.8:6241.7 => 58.3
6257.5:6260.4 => 52.8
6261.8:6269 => 54.9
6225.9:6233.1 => 56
